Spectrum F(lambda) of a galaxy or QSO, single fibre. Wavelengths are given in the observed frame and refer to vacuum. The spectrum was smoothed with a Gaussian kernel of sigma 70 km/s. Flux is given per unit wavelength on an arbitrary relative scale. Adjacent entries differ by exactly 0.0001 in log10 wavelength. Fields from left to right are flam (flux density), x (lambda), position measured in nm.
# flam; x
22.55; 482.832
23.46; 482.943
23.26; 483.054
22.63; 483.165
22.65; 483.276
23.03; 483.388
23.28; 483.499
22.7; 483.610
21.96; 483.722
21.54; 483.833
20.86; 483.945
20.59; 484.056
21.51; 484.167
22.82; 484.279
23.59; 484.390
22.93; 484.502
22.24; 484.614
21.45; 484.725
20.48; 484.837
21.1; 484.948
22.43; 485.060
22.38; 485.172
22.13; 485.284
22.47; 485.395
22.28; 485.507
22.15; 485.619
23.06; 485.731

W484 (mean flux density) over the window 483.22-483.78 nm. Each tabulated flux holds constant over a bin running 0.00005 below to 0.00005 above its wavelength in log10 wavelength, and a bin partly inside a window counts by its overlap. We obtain 22.7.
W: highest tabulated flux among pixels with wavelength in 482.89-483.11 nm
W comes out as 23.46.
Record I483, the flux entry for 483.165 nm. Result 22.63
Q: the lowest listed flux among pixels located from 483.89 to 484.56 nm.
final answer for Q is 20.59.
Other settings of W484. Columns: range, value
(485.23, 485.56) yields 22.3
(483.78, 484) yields 21.1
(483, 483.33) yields 22.9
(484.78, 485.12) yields 21.3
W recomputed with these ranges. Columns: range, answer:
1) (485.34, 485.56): 22.47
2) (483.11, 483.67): 23.28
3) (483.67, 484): 21.96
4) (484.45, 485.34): 22.93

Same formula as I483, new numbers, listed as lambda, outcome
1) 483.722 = 21.96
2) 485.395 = 22.47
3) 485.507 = 22.28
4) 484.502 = 22.93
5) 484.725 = 21.45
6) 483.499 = 23.28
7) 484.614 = 22.24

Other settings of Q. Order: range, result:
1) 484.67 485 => 20.48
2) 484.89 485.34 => 21.1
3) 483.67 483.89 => 21.54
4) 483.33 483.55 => 23.03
